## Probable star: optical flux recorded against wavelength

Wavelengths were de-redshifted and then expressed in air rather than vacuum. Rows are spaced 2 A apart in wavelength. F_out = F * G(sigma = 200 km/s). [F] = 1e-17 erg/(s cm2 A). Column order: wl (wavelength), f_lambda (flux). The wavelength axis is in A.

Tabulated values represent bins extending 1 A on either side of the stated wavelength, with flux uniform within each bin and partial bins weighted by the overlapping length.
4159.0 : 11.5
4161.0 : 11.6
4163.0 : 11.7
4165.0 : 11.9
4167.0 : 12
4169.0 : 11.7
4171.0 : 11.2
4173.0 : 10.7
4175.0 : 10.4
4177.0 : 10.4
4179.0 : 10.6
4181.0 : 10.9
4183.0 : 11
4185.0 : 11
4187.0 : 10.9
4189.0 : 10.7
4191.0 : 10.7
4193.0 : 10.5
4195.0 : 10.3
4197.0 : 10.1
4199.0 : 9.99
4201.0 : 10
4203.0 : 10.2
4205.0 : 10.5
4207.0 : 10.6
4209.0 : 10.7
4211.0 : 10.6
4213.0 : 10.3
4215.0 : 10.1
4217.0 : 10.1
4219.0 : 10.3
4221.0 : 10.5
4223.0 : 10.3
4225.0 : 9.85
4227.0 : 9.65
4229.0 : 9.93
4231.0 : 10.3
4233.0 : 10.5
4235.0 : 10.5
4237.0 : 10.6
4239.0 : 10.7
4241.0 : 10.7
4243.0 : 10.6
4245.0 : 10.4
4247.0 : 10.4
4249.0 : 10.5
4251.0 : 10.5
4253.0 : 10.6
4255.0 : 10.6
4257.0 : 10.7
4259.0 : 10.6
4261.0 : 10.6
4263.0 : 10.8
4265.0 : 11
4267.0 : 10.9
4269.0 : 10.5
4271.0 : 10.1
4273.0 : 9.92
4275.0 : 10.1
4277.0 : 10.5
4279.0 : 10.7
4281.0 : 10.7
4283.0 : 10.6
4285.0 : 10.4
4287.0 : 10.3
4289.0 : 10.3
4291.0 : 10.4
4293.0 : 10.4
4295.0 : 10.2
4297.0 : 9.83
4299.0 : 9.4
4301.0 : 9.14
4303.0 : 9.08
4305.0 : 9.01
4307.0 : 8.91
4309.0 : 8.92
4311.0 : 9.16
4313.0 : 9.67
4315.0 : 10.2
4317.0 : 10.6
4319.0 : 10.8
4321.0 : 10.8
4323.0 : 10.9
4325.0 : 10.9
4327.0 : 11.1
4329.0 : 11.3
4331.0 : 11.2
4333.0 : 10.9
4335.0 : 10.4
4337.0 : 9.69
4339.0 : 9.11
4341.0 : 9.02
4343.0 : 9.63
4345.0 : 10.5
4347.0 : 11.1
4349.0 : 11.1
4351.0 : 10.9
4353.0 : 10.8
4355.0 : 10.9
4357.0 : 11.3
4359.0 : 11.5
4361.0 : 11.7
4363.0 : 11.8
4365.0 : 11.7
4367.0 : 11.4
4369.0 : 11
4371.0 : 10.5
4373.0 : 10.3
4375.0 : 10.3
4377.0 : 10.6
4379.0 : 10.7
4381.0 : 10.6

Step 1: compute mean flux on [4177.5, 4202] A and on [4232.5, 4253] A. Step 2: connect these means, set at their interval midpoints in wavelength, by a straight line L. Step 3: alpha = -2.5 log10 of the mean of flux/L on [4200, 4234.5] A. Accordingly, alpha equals 0.030 mag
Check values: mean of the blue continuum 10.6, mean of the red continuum 10.5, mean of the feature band 10.3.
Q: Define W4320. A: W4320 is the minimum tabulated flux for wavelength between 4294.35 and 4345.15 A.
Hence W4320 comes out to 8.91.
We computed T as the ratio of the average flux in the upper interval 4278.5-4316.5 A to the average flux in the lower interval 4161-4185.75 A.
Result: 0.9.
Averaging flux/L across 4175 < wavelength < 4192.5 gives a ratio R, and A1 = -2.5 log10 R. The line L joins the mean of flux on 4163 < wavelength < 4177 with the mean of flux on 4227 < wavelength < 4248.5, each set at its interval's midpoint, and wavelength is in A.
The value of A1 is 0.036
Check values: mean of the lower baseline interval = 11.3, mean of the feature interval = 10.7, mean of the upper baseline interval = 10.4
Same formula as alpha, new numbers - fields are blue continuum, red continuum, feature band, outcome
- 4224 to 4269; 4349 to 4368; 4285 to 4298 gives 0.06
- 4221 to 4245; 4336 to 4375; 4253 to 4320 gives 0.04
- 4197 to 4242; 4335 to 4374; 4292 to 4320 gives 0.10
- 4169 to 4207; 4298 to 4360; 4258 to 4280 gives -0.01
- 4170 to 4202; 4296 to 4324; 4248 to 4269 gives -0.06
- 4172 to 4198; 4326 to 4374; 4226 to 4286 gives 0.02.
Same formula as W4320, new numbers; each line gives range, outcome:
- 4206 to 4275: 9.65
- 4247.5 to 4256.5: 10.5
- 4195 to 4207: 9.99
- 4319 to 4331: 10.8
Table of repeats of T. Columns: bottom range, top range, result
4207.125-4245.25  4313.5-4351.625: 1.02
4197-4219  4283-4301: 0.98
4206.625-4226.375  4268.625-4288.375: 1.01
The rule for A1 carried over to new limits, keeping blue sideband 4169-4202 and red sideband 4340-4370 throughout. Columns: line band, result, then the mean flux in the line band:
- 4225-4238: 0.05 mag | 10.2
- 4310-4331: 0.03 mag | 10.6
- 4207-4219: 0.03 mag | 10.4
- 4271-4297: 0.05 mag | 10.3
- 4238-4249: 0.02 mag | 10.6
